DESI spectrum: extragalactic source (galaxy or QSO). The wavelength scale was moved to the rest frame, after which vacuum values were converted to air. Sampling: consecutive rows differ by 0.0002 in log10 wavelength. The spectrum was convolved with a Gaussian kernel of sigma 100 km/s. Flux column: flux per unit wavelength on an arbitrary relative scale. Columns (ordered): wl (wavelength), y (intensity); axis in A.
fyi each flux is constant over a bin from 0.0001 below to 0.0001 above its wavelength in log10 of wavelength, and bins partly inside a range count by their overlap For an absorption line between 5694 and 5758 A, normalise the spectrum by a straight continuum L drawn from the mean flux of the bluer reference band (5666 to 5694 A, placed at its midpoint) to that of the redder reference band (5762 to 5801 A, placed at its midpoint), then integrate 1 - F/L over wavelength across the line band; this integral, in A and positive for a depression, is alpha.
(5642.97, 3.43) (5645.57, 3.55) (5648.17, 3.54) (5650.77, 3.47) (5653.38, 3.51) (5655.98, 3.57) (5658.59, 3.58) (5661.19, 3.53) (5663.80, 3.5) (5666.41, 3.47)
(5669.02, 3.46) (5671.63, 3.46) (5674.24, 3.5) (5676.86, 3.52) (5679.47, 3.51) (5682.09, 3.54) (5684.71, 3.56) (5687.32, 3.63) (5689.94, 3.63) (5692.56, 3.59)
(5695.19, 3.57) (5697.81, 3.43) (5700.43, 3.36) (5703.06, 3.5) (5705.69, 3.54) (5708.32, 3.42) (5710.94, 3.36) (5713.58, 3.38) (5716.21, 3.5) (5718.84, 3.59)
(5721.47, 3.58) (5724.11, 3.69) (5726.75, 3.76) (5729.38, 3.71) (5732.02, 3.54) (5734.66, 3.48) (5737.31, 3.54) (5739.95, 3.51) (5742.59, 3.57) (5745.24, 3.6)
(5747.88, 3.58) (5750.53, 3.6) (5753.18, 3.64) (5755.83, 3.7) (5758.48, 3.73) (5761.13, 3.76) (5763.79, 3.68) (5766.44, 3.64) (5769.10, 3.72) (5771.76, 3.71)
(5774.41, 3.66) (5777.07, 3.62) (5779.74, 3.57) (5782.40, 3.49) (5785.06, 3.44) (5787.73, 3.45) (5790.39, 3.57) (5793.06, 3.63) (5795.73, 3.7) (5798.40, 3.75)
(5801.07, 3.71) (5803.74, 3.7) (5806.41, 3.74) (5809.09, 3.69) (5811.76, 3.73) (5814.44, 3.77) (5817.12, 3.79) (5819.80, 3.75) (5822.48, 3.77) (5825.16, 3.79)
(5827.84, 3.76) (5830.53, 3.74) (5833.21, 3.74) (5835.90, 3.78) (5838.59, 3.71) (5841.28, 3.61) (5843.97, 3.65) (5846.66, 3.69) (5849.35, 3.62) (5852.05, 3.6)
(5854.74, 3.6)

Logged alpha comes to 0.4 A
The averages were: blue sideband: 3.54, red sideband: 3.62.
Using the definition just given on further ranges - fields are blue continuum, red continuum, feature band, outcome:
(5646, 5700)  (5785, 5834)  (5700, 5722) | 0.6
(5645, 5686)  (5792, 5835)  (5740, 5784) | 0.3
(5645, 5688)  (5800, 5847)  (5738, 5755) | 0.2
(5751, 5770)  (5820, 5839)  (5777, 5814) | 0.9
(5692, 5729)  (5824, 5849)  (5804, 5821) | -0.3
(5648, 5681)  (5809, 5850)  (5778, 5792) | 0.6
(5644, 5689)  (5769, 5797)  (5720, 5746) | -0.3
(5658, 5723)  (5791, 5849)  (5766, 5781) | 0.0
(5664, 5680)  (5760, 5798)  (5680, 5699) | -0.3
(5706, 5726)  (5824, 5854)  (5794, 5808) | -0.3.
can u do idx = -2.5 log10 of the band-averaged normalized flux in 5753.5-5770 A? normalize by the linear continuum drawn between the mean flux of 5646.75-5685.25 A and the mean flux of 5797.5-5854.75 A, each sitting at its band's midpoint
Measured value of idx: -0.020 mag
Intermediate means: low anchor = 3.51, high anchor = 3.72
